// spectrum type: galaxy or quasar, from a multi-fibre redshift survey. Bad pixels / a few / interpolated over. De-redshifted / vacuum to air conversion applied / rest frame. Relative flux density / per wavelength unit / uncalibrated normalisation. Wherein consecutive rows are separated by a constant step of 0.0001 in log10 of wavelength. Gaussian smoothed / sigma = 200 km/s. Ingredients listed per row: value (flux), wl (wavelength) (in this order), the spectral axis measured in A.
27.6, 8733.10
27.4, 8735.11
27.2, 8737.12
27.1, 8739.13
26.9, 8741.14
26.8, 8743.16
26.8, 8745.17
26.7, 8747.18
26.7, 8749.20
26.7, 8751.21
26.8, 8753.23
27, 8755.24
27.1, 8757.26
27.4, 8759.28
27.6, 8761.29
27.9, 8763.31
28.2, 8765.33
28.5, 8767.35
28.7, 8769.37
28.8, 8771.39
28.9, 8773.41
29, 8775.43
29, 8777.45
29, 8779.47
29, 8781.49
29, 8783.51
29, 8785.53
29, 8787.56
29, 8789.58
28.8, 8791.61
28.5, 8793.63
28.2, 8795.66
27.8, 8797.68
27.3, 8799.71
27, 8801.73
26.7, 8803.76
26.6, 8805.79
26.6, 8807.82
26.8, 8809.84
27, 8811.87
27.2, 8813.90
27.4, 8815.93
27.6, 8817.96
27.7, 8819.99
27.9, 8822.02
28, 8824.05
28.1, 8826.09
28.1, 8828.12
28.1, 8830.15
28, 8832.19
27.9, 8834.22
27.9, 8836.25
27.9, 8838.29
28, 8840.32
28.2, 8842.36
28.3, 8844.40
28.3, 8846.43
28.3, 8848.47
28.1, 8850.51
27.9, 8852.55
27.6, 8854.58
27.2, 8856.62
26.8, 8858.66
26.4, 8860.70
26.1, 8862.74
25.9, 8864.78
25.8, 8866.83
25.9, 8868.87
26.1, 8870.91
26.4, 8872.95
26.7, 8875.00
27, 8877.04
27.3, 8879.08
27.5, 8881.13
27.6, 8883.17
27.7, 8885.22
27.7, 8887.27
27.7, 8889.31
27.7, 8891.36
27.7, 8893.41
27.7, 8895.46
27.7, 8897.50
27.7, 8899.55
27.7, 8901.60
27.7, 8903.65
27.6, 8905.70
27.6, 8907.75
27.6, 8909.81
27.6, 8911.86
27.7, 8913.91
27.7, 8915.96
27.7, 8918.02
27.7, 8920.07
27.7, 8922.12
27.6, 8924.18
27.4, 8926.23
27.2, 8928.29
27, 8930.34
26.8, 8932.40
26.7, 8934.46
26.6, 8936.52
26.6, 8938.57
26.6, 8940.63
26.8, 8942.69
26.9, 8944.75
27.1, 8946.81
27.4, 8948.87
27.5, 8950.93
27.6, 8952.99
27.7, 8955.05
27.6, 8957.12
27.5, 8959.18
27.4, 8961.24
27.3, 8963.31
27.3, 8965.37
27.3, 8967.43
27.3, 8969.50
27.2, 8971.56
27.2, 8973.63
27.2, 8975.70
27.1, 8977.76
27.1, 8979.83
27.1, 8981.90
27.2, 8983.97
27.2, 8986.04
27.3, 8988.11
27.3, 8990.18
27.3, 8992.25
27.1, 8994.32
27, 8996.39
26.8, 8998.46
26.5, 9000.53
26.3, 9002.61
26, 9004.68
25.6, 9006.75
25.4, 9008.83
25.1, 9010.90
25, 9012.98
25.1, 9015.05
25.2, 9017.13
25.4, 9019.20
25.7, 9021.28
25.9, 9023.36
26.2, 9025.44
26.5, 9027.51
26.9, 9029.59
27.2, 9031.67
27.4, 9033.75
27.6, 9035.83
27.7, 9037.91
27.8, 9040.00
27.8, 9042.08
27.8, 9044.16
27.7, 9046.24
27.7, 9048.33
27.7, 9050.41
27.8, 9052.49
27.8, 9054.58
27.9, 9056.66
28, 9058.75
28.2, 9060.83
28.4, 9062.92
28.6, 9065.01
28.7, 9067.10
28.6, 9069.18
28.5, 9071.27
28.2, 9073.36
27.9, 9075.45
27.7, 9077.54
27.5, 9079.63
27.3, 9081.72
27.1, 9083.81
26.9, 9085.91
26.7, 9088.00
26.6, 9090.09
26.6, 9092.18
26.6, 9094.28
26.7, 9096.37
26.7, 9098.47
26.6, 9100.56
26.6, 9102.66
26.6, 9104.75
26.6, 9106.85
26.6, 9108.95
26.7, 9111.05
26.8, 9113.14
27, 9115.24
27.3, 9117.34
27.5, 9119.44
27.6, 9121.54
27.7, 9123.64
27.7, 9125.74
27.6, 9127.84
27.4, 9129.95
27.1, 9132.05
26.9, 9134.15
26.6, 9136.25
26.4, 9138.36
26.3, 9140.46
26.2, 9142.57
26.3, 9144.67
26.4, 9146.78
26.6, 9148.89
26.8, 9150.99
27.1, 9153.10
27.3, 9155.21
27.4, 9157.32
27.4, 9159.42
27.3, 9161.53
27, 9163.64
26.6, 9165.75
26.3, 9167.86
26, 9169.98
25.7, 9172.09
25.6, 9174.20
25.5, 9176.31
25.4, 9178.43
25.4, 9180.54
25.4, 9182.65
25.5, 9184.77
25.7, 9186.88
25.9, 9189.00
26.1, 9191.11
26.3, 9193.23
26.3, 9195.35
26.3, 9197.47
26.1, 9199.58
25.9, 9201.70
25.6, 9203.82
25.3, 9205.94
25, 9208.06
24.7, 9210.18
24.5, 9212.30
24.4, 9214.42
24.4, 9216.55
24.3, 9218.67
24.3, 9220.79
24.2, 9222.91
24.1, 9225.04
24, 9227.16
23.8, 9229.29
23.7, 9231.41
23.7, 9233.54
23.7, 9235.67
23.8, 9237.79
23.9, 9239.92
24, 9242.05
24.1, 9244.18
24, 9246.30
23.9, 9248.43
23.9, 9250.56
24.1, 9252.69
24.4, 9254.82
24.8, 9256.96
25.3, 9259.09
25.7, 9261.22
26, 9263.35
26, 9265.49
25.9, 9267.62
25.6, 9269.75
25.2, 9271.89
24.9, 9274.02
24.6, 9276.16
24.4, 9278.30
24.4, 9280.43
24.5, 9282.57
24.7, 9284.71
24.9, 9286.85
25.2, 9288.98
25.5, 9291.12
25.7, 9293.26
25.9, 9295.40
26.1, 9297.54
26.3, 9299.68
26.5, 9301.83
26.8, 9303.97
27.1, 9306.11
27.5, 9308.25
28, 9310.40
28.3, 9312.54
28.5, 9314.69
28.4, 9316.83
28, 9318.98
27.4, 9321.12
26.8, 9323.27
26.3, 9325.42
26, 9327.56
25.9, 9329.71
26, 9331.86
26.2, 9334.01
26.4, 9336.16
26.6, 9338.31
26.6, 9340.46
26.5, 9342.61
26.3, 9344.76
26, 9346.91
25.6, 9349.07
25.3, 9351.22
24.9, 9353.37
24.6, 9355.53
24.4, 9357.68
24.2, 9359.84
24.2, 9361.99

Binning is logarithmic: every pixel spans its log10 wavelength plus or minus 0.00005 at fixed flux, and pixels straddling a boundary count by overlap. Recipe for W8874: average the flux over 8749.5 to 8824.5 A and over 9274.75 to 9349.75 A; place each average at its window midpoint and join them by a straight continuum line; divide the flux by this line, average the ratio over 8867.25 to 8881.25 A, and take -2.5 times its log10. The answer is 0.04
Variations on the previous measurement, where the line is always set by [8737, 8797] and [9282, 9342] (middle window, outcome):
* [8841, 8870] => 0.02 mag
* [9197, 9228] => 0.08 mag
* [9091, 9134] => 0.00 mag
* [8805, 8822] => 0.03 mag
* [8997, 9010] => 0.05 mag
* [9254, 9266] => 0.06 mag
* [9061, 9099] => -0.02 mag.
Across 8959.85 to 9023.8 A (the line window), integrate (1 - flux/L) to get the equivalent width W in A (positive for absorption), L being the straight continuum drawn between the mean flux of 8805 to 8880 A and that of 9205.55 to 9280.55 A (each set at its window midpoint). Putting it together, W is -0.7 A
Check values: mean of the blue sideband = 27.3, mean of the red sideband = 24.5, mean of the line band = 26.6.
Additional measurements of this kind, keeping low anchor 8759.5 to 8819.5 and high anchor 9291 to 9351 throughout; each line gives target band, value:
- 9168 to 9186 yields 1.0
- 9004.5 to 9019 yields 1.1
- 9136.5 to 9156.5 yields 0.4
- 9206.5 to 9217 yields 0.9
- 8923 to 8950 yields 0.7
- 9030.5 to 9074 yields -0.9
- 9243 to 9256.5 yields 1.4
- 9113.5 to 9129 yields -0.1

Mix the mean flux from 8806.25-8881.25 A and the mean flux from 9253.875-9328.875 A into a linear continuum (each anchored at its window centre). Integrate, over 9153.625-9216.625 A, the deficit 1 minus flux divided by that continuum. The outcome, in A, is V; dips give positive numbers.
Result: 1.1 A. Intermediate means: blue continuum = 27.3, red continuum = 26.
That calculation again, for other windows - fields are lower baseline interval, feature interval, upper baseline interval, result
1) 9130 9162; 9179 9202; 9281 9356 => 0.7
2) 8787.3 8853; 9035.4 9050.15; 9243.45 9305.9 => -0.7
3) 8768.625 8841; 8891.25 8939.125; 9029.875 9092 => 0.8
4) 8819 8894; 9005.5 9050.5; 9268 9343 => 0.7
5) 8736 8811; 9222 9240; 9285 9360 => 1.8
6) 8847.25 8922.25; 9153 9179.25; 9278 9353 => 0.2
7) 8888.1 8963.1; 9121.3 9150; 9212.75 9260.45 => -1.9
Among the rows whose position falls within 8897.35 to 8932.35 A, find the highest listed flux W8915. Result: 27.7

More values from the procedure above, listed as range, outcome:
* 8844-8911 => 28.3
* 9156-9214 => 27.4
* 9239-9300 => 26.3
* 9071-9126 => 28.5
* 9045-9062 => 28.2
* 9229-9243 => 24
